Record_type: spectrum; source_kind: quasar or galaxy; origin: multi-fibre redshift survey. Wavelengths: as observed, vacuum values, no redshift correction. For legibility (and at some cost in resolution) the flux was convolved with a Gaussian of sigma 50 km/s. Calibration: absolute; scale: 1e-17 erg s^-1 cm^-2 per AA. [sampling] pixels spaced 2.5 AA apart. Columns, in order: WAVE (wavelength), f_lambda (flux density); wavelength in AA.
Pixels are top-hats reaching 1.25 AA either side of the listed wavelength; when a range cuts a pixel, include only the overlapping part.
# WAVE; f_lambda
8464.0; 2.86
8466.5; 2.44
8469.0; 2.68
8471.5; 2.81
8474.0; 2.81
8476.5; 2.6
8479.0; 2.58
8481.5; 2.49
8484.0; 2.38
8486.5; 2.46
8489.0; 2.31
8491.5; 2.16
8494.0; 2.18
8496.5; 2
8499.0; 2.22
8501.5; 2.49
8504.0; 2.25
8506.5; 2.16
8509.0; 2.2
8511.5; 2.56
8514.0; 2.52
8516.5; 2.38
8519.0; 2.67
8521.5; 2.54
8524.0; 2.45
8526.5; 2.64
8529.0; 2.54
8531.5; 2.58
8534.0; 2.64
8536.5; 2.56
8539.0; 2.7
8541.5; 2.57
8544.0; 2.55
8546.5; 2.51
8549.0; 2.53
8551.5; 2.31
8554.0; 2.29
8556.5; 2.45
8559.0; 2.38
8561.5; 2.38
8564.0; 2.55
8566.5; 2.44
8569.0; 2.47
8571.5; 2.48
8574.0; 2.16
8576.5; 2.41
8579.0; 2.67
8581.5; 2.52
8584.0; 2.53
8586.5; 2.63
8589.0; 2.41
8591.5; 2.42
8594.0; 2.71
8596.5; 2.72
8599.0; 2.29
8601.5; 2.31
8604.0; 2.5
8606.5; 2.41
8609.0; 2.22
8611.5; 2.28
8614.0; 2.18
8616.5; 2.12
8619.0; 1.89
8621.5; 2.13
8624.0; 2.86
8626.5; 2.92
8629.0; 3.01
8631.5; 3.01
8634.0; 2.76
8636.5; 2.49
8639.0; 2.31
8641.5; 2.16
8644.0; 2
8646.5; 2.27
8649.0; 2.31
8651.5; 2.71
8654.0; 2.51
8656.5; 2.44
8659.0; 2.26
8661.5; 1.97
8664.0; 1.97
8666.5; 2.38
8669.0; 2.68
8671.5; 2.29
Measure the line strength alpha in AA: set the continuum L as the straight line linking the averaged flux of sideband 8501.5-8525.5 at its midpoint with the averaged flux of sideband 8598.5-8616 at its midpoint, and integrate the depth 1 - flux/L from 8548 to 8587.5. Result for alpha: -1.6 AA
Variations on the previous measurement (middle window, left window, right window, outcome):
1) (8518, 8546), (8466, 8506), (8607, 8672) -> -2.0 AA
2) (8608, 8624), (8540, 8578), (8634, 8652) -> 1.2 AA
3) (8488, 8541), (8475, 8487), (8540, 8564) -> 1.3 AA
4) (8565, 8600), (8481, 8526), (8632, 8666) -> -2.2 AA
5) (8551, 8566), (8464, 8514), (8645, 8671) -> -0.1 AA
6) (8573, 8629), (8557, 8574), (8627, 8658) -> 0.6 AA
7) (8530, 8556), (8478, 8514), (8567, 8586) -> -1.2 AA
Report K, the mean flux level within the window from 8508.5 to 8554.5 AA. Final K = 2.52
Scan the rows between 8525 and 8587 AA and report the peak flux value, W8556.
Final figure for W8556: 2.7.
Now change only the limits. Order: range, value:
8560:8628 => 2.92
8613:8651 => 3.01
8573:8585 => 2.67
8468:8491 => 2.81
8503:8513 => 2.56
